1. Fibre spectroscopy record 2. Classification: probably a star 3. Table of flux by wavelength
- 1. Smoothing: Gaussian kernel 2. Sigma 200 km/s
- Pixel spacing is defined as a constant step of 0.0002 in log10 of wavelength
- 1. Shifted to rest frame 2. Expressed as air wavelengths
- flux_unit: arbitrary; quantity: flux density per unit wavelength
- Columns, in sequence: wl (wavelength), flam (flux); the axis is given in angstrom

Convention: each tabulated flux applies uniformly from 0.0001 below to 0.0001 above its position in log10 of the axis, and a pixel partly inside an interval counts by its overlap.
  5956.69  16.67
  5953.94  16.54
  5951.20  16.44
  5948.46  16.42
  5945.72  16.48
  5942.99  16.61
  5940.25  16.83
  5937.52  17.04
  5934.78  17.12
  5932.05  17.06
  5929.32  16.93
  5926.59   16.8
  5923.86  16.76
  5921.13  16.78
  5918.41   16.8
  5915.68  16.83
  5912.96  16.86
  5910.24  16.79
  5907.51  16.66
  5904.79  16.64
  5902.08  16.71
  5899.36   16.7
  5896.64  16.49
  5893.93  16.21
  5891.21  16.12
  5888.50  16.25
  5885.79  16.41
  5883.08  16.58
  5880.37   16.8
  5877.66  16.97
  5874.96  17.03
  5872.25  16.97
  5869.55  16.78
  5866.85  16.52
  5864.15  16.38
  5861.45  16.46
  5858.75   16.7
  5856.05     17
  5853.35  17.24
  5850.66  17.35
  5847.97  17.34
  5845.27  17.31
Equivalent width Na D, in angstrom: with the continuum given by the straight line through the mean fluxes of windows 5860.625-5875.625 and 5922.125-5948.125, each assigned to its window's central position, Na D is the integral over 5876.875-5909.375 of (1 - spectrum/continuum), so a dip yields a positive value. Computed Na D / 0.4 angstrom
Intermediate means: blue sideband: 16.7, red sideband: 16.8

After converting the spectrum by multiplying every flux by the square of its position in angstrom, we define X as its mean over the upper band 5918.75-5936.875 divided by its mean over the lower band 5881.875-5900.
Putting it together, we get 1.05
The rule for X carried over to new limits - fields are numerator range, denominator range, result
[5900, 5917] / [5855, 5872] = 1.02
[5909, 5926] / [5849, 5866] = 1.02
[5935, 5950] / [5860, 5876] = 1.03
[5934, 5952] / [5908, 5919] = 1.00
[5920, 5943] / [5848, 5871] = 1.03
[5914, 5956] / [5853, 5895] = 1.03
